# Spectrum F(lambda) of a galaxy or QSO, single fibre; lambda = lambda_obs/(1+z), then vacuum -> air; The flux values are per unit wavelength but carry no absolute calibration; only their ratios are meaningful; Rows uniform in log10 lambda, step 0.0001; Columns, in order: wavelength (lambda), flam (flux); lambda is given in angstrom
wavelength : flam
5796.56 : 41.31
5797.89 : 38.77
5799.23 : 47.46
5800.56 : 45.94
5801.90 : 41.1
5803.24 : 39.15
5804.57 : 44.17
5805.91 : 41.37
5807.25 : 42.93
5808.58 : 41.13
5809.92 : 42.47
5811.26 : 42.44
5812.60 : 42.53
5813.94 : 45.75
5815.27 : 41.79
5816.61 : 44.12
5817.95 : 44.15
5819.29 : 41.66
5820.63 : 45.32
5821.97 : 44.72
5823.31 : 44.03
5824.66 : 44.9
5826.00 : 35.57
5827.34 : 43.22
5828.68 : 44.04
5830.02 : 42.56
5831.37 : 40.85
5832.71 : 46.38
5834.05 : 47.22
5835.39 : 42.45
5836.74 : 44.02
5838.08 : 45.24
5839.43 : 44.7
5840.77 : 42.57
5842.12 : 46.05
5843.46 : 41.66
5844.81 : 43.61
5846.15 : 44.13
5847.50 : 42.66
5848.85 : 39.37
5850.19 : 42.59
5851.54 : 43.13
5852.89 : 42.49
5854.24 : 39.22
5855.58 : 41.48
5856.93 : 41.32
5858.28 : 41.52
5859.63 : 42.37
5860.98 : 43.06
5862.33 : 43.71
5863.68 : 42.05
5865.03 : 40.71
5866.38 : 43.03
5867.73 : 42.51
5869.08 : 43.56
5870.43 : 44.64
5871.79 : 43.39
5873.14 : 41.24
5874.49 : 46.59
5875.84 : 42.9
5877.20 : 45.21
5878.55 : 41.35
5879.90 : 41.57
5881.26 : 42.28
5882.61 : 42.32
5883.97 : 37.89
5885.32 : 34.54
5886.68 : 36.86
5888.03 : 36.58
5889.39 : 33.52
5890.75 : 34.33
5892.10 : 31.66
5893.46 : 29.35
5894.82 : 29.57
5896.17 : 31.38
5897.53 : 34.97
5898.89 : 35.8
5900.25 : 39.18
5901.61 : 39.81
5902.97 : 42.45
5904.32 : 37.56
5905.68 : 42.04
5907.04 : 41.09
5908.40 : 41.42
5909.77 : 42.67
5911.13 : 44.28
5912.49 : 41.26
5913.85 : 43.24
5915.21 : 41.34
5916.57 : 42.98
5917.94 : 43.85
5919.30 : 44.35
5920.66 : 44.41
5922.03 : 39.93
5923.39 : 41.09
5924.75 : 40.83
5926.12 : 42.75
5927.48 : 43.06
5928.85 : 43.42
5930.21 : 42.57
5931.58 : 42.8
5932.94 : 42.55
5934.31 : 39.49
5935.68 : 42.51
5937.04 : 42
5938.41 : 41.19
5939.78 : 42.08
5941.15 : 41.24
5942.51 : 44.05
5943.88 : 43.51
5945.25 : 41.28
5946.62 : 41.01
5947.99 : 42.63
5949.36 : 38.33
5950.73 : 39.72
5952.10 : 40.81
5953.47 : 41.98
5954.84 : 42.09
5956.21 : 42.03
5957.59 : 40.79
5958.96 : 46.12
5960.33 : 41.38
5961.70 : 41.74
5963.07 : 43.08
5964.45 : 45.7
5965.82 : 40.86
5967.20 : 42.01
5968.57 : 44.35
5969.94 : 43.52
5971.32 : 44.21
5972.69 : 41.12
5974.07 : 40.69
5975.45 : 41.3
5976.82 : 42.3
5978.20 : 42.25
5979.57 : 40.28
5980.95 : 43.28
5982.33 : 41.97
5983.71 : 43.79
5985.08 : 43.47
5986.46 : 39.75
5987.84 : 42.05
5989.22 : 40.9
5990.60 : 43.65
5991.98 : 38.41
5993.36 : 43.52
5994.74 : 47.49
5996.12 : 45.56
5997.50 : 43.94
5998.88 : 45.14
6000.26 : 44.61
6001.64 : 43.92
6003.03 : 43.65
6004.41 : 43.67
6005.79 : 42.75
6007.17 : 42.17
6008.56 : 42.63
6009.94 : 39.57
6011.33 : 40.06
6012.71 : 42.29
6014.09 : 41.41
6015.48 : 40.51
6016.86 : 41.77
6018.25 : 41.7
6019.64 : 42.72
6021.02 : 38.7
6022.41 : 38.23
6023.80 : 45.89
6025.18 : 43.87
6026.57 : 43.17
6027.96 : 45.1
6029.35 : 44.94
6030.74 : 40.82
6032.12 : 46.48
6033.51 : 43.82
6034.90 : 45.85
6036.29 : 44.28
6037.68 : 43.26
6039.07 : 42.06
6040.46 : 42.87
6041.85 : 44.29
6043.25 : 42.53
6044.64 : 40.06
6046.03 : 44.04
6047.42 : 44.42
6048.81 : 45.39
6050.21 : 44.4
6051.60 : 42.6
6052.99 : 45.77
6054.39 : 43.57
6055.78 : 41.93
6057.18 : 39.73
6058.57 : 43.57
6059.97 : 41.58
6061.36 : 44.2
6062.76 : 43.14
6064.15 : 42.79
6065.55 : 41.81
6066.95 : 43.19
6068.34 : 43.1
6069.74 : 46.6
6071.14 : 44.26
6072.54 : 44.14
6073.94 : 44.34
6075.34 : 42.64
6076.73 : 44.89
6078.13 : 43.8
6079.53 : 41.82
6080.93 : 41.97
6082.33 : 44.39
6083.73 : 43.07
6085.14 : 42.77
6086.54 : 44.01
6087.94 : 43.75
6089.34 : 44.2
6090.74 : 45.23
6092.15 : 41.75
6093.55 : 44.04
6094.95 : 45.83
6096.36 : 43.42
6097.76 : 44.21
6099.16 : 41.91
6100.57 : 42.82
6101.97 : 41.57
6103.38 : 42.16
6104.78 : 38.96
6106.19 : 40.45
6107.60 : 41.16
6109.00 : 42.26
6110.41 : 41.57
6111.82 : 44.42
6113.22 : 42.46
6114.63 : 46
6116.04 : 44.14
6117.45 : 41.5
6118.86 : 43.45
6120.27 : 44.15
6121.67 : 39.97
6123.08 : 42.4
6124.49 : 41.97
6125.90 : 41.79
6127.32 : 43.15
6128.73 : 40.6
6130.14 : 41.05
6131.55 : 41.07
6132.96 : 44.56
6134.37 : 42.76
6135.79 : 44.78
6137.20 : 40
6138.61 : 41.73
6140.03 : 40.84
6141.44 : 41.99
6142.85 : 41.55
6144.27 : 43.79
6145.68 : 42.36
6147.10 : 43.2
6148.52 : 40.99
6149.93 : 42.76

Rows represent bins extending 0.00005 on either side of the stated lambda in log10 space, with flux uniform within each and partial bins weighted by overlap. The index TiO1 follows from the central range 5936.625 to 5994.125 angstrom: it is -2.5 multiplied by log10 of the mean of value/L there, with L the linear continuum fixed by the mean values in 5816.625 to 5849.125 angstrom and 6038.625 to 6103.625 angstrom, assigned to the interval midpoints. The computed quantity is 0.03 mag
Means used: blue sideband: 43.4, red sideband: 43.3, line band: 42.1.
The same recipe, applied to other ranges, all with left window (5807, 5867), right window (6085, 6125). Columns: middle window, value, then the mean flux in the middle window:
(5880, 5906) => 0.18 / 36.5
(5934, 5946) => 0.02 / 42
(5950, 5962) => 0.03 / 41.8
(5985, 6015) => 0.00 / 42.7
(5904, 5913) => 0.03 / 41.6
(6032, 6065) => -0.01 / 43.4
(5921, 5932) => 0.02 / 42.1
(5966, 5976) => 0.01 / 42.4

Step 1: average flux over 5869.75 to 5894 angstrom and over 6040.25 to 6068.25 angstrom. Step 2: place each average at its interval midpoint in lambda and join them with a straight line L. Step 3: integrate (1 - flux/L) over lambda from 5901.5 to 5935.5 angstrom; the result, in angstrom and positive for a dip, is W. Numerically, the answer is -1.7 angstrom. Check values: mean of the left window 39.3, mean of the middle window 42.1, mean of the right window 43.1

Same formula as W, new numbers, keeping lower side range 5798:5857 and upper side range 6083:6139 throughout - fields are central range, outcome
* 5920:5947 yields 0.5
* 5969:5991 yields 0.3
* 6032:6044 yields -0.3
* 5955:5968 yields 0.1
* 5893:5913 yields 2.2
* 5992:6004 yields -0.4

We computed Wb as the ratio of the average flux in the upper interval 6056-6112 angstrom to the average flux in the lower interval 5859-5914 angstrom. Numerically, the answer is 1.08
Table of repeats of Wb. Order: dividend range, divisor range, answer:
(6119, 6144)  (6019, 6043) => 0.97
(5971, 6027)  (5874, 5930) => 1.06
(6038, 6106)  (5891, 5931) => 1.08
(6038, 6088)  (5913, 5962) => 1.03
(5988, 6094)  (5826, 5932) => 1.05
